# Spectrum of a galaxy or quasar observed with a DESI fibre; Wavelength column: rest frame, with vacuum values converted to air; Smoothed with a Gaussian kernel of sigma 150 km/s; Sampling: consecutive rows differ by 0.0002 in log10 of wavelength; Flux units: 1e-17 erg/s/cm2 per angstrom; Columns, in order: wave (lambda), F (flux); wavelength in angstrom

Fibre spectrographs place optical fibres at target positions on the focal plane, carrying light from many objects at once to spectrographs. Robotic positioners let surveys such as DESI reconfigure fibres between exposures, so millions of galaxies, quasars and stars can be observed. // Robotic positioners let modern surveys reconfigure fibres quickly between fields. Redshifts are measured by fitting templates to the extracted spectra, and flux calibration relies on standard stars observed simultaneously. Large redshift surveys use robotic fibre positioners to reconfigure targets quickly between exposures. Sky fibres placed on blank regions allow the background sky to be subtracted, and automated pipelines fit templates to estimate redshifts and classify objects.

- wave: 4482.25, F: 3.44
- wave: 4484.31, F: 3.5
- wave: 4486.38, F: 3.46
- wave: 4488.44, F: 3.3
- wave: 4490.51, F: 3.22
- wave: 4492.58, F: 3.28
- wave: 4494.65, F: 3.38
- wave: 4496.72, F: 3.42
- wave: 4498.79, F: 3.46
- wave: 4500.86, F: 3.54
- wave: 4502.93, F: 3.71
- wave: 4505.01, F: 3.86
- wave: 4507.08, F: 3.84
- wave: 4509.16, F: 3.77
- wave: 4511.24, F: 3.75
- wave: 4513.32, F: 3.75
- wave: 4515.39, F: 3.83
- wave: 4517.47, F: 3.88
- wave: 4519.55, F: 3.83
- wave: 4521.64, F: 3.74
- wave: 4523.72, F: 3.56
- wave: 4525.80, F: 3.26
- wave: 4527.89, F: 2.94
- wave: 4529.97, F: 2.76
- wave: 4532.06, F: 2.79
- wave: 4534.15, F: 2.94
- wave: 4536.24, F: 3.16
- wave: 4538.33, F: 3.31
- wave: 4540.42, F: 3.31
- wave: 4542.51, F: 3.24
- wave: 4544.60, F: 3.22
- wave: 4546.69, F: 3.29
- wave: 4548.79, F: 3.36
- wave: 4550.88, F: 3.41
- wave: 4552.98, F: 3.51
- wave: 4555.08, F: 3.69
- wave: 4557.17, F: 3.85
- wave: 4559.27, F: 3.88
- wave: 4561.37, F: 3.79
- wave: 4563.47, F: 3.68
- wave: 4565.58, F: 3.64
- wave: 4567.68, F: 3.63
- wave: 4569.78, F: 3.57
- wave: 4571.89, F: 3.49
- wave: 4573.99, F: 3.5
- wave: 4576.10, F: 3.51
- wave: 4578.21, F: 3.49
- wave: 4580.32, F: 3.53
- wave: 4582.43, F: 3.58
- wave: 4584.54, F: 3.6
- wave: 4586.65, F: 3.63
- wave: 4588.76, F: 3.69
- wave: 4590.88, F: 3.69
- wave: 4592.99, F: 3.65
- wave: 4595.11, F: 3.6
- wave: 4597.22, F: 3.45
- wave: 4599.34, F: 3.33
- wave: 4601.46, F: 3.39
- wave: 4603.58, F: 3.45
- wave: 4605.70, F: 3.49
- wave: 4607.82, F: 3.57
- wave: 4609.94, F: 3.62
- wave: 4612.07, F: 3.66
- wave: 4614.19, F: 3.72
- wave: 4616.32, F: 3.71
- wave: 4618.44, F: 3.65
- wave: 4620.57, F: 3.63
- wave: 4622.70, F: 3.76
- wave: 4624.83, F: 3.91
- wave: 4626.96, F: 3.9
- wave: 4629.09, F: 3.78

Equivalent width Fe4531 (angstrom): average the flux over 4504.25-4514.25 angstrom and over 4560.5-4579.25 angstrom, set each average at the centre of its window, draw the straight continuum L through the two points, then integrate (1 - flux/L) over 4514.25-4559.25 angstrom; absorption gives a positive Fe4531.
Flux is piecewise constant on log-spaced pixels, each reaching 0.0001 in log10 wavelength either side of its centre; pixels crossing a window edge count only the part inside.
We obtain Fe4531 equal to 3.8 angstrom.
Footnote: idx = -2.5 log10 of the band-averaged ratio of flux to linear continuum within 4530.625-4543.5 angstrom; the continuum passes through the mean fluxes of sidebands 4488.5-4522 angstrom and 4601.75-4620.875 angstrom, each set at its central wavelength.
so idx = 0.16 mag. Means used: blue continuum 3.63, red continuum 3.6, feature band 3.11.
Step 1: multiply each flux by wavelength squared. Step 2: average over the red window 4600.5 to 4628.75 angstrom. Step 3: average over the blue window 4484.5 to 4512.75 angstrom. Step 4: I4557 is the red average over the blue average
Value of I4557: 1.09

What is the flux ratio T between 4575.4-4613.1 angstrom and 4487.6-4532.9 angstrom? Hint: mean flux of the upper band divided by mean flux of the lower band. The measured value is 1.02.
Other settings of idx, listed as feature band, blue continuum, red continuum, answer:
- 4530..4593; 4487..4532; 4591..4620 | 0.02 mag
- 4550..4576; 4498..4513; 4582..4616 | 0.00 mag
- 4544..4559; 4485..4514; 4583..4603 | 0.01 mag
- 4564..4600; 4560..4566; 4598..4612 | 0.01 mag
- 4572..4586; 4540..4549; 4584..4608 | -0.02 mag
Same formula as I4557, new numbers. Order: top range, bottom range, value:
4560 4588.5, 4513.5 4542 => 1.10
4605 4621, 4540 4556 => 1.11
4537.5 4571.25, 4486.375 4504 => 1.06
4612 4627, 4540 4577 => 1.09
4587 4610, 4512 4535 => 1.08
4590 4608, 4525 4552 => 1.14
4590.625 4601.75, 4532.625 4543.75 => 1.14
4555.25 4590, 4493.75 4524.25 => 1.01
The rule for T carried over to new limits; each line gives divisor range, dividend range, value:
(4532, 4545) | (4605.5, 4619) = 1.15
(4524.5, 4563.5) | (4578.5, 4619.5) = 1.07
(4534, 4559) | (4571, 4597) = 1.06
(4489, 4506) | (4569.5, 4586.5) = 1.02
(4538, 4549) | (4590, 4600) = 1.08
